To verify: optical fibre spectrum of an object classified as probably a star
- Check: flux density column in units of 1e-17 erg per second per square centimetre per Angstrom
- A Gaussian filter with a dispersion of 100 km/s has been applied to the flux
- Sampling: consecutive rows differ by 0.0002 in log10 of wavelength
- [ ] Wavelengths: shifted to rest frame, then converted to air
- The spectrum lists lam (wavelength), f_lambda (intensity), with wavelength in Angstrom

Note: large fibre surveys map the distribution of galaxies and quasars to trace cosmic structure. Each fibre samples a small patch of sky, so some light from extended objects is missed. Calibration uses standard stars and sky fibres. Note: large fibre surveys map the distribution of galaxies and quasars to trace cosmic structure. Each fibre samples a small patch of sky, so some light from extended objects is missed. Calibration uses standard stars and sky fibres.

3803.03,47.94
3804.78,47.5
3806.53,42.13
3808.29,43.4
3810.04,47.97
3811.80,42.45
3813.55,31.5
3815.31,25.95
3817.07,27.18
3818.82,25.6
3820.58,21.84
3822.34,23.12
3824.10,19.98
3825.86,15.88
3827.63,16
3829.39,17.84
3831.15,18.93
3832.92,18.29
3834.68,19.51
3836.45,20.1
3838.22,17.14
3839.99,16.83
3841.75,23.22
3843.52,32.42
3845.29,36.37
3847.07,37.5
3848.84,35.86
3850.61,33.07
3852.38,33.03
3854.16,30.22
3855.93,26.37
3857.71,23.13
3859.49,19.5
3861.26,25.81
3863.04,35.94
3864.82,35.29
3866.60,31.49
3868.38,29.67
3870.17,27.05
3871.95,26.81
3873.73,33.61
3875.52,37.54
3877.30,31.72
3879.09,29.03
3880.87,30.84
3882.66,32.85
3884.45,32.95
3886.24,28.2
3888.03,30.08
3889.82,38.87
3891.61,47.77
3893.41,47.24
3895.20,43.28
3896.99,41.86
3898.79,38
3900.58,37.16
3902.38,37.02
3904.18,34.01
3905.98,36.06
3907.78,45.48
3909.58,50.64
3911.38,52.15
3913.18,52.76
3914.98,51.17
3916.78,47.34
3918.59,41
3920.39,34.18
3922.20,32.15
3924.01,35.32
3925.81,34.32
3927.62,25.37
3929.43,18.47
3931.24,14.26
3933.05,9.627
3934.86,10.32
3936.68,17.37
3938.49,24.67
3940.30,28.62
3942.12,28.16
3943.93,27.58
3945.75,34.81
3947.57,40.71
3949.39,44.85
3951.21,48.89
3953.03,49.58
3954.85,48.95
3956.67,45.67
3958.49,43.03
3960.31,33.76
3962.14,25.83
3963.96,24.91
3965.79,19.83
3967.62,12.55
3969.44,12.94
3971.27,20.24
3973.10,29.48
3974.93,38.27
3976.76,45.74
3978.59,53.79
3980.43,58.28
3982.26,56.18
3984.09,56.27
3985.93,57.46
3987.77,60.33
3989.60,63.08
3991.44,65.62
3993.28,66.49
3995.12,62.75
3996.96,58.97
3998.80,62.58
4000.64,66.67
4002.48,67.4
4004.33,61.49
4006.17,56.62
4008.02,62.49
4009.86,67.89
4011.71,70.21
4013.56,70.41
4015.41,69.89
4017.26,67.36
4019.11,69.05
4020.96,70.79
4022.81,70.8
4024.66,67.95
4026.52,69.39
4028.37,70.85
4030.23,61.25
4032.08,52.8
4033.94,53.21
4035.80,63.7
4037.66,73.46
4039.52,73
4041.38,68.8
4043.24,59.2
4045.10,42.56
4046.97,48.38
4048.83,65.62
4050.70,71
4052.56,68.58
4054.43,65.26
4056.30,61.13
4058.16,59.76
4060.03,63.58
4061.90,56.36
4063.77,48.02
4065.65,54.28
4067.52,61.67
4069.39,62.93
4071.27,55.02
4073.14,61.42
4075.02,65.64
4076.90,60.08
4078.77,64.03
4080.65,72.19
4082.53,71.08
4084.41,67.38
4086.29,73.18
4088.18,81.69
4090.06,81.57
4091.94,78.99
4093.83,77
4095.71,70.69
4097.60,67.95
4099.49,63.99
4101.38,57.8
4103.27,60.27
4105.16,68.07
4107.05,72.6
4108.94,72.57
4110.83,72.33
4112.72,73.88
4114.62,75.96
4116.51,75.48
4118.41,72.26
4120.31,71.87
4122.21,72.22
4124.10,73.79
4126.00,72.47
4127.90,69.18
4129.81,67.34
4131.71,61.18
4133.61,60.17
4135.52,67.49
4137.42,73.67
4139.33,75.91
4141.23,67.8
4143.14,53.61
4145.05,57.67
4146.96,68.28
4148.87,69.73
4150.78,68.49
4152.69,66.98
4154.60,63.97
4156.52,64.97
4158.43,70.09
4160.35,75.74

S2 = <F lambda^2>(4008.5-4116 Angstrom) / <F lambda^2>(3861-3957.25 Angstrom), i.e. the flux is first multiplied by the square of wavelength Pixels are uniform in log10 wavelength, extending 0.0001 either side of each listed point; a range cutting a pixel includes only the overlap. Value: 2.03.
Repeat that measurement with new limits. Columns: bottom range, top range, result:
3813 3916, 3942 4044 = 1.82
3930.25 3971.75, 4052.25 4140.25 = 2.50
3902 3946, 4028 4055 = 2.02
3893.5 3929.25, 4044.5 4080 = 1.61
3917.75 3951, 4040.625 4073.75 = 2.24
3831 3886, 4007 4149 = 2.60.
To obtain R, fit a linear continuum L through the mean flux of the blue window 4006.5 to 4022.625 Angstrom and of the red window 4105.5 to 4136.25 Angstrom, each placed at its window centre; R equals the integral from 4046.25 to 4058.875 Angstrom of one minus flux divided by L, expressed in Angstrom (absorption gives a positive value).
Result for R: 1.09 Angstrom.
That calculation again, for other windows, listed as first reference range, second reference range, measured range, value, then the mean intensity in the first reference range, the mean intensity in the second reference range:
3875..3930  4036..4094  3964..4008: 2.02 Angstrom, 38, 64.8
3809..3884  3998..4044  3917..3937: 8.52 Angstrom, 27.8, 65.9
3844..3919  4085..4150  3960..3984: 7.47 Angstrom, 36.1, 69.9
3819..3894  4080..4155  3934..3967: 7.81 Angstrom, 28.2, 69.7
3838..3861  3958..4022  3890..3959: 6.49 Angstrom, 28.3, 52.4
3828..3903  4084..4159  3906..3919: -3.56 Angstrom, 30.6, 69.5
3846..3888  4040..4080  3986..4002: -4.09 Angstrom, 30.8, 60.4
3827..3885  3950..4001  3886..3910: -3.97 Angstrom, 27.8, 45.8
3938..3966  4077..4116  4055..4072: 1.27 Angstrom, 36.2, 71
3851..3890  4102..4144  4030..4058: -2.24 Angstrom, 30.3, 69.5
